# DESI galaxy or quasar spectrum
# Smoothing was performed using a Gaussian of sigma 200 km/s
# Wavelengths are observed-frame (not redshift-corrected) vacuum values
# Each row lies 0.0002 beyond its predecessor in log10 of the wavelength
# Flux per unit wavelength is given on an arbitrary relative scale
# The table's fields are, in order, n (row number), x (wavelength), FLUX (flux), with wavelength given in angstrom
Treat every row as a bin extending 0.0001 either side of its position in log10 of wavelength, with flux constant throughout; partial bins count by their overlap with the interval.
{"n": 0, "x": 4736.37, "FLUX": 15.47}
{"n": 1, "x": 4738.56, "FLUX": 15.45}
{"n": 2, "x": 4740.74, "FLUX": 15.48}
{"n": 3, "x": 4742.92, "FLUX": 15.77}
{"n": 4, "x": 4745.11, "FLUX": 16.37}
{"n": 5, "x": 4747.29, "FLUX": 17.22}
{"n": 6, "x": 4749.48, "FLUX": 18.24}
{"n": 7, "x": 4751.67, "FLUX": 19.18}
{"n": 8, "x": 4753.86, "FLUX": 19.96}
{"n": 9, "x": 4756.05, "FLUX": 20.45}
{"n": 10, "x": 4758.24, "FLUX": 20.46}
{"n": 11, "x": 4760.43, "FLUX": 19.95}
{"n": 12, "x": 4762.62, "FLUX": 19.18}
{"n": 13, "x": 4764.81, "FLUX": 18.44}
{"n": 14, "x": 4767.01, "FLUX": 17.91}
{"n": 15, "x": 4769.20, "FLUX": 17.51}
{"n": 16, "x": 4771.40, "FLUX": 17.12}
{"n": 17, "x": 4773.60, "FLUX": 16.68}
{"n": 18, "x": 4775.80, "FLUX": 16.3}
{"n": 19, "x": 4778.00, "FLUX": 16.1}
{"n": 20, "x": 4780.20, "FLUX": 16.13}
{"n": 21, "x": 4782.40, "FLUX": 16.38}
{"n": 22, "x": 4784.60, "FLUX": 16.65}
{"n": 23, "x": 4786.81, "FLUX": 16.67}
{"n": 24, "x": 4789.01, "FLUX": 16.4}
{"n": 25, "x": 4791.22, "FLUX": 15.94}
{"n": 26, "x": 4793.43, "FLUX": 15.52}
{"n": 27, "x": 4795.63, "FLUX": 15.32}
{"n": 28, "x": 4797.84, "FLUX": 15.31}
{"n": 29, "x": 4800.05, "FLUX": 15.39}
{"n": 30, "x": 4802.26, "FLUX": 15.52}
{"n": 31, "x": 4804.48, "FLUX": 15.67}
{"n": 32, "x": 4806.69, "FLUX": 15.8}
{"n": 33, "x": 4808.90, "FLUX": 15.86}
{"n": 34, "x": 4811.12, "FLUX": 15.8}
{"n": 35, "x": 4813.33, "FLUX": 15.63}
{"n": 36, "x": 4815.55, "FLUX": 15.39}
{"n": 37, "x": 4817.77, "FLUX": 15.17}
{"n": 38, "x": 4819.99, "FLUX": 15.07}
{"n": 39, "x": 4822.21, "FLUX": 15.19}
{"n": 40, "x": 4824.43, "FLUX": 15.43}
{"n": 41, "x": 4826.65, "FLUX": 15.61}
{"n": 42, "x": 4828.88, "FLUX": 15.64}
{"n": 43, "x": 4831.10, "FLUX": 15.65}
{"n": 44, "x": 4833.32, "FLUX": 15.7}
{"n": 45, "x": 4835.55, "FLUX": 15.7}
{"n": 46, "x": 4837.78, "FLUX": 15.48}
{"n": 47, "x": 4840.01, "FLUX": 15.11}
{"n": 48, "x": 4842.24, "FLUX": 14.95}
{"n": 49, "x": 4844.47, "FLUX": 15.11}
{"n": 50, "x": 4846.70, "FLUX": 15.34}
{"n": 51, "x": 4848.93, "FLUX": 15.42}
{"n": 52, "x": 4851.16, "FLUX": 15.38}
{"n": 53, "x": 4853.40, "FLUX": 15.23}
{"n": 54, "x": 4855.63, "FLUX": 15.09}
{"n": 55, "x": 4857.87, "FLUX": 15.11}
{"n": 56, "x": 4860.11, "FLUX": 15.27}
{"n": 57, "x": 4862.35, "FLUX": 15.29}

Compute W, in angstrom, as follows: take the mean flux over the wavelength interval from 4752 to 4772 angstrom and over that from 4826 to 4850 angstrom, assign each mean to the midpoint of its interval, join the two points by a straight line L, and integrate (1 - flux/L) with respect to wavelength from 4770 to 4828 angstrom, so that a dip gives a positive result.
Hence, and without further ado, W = 4.8 angstrom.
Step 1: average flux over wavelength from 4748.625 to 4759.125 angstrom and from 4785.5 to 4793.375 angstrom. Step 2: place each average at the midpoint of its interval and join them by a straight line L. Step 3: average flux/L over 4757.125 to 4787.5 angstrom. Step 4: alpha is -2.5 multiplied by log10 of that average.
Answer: 0.02 mag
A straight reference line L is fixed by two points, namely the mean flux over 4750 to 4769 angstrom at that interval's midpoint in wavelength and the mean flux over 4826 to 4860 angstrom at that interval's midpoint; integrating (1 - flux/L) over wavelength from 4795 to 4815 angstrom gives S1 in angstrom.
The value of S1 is 1.8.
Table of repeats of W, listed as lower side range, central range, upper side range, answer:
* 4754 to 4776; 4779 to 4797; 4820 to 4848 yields 1.4 angstrom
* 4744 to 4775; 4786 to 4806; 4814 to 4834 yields 1.2 angstrom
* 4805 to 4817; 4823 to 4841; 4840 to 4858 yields -0.1 angstrom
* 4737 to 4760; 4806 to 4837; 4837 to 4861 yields 0.8 angstrom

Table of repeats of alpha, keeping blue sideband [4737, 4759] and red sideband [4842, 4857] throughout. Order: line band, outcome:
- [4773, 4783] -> 0.05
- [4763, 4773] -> -0.03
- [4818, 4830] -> 0.03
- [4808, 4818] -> 0.04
